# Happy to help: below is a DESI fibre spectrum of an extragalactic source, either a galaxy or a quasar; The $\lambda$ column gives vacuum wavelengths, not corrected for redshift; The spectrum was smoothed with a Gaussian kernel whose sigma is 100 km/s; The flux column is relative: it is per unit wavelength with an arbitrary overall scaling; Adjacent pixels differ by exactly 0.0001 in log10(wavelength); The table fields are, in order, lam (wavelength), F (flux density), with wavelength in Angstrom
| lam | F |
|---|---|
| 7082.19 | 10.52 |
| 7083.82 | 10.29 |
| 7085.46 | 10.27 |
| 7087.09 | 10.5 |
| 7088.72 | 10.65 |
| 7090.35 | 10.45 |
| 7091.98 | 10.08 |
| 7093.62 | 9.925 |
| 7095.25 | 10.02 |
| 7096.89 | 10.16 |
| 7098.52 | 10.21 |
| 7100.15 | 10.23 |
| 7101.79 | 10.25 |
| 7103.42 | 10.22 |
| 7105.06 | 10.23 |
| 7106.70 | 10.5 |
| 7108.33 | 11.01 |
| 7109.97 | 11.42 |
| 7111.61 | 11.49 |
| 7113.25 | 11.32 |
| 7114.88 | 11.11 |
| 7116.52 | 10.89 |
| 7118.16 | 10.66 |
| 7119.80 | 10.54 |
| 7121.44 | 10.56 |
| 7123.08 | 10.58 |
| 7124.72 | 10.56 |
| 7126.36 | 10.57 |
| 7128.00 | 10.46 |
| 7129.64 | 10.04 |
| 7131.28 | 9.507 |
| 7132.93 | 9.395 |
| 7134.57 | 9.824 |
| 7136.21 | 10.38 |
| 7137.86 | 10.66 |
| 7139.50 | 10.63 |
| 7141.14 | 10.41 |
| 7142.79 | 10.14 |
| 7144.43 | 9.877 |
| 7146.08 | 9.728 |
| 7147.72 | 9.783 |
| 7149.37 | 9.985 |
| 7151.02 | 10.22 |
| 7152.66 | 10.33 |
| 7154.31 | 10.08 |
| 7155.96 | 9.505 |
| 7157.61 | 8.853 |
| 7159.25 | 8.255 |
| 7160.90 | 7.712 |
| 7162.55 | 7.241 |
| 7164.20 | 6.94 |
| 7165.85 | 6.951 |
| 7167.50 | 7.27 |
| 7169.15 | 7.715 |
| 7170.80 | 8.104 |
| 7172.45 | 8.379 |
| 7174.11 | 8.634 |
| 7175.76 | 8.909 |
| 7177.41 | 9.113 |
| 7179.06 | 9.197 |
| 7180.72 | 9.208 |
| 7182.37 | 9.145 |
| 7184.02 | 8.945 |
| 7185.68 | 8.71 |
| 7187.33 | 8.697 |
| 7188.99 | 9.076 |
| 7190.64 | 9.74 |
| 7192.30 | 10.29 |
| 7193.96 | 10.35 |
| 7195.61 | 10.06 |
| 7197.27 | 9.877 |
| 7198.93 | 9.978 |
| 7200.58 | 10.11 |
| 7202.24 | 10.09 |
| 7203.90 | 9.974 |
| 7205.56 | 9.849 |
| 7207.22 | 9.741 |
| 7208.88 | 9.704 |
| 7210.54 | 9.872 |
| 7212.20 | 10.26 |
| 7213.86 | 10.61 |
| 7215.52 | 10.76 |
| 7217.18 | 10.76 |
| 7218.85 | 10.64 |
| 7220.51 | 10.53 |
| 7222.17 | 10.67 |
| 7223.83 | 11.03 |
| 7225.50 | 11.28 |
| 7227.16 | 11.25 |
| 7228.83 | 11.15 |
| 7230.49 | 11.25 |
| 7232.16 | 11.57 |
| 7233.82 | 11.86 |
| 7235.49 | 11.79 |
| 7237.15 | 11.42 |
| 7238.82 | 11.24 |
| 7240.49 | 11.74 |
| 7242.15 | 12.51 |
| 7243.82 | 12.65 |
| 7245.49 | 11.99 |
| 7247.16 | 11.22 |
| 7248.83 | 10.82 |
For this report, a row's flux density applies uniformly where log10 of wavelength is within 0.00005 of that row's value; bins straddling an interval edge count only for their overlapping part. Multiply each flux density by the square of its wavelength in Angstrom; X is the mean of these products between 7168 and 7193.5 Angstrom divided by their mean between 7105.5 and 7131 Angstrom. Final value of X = 0.8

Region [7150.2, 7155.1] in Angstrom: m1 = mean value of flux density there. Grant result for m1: 10.2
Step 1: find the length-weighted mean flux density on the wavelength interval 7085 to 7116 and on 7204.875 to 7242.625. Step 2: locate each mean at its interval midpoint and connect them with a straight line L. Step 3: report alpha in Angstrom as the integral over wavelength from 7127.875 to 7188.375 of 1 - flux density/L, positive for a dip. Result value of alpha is 8.9 Angstrom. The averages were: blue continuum 10.5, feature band 9.14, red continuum 10.9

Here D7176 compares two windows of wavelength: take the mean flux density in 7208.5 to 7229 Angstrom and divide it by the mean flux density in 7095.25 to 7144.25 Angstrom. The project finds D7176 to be 1.02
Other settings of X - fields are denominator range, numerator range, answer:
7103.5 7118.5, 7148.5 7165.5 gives 0.82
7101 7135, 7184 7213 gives 0.95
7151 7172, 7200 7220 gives 1.24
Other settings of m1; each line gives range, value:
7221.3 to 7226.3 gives 11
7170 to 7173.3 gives 8.23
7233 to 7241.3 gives 11.6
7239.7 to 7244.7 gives 12.3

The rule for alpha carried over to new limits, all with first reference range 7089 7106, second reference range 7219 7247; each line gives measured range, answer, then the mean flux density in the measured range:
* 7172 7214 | 5.85 Angstrom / 9.55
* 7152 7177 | 5.77 Angstrom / 8.32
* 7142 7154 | 0.74 Angstrom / 10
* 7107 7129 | -0.97 Angstrom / 10.8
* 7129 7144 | 0.65 Angstrom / 10.1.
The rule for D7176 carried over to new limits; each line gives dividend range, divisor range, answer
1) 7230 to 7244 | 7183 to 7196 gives 1.24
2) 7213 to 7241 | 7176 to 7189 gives 1.24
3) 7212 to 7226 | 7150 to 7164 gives 1.20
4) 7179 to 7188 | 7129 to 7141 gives 0.89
